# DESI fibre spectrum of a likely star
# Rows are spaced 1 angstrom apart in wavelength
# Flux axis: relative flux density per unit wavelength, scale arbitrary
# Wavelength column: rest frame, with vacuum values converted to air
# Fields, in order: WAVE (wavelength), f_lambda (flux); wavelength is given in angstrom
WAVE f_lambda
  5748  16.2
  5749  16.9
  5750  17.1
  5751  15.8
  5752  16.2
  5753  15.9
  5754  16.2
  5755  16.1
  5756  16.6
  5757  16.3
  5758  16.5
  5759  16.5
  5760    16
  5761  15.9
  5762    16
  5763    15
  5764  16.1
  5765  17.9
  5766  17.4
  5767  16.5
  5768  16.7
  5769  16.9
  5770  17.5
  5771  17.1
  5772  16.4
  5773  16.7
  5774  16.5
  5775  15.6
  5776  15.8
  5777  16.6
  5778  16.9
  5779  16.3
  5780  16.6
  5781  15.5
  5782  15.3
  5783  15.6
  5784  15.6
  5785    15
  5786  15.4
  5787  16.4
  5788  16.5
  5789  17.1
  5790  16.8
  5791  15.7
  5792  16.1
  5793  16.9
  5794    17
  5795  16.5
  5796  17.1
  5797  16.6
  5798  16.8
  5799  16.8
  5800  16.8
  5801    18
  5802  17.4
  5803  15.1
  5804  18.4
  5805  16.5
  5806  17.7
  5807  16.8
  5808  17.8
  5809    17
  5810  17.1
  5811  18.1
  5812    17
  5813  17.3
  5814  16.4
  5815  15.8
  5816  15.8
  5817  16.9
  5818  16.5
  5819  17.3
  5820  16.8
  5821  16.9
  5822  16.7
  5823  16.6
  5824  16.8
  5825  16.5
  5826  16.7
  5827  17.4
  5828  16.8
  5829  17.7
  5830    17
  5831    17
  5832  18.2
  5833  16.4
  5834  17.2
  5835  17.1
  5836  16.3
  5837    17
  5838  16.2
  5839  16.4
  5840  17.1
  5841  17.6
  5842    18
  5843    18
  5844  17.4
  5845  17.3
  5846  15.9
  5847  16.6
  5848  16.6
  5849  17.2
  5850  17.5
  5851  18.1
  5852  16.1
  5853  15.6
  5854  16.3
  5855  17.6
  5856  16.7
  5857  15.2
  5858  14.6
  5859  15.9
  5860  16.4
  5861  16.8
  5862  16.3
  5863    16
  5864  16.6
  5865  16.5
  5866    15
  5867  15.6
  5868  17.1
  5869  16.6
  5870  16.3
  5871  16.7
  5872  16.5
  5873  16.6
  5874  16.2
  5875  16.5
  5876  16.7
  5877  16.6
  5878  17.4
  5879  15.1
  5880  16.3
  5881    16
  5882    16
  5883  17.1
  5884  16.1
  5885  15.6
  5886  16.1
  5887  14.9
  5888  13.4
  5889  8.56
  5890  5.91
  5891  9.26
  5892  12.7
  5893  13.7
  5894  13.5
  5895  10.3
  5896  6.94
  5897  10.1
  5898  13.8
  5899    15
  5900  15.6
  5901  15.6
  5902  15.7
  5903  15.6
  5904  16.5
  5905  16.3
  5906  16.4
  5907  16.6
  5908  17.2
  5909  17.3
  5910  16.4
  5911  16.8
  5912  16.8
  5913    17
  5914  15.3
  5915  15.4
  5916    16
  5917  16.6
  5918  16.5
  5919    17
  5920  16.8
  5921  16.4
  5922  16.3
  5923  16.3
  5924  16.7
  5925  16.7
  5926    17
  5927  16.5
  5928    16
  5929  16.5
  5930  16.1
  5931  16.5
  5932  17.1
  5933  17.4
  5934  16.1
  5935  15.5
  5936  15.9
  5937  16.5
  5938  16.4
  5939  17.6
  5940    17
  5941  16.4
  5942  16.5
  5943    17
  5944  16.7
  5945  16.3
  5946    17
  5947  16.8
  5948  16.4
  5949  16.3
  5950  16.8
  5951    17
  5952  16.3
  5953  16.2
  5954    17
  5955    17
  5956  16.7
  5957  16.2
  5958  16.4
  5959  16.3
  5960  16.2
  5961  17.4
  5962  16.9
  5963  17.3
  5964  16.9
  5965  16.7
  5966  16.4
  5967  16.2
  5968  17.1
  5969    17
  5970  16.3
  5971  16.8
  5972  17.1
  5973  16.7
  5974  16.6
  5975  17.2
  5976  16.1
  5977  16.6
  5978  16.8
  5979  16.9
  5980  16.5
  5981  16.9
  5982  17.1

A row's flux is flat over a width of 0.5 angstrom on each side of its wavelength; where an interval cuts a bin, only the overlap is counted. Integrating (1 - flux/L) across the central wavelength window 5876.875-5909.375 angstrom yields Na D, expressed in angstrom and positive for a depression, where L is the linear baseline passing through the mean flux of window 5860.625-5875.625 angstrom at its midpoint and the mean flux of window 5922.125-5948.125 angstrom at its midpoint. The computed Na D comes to 4.2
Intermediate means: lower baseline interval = 16.4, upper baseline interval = 16.6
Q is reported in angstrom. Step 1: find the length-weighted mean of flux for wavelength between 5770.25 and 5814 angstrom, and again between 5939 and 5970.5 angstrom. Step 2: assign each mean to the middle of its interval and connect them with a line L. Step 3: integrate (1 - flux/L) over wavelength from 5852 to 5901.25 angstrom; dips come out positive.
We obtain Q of 5.0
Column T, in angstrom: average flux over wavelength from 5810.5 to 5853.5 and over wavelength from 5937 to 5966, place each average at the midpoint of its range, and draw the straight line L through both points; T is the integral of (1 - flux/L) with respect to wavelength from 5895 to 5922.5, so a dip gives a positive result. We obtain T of 2.0 angstrom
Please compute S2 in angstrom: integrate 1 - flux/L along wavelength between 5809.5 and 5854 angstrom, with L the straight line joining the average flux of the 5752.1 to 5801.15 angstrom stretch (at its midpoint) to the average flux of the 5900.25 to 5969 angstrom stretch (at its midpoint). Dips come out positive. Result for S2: -1.3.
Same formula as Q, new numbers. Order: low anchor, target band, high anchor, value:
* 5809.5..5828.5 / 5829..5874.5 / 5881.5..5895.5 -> -4.93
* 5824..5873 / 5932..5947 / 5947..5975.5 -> 0.07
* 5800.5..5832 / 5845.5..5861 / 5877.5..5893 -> -1.05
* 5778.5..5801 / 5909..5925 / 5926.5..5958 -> 0.07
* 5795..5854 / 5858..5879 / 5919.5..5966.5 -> 0.60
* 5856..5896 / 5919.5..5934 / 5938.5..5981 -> -0.49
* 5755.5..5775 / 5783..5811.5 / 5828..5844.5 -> 0.14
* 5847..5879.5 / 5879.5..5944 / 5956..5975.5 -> 4.51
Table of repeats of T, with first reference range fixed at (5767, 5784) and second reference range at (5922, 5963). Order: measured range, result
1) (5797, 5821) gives -0.8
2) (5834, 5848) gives -0.5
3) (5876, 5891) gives 1.8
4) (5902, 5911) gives 0.0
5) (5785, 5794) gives 0.0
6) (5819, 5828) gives -0.2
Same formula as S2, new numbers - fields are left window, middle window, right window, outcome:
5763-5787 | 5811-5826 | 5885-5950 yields -0.62 angstrom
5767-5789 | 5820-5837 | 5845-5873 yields -0.63 angstrom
